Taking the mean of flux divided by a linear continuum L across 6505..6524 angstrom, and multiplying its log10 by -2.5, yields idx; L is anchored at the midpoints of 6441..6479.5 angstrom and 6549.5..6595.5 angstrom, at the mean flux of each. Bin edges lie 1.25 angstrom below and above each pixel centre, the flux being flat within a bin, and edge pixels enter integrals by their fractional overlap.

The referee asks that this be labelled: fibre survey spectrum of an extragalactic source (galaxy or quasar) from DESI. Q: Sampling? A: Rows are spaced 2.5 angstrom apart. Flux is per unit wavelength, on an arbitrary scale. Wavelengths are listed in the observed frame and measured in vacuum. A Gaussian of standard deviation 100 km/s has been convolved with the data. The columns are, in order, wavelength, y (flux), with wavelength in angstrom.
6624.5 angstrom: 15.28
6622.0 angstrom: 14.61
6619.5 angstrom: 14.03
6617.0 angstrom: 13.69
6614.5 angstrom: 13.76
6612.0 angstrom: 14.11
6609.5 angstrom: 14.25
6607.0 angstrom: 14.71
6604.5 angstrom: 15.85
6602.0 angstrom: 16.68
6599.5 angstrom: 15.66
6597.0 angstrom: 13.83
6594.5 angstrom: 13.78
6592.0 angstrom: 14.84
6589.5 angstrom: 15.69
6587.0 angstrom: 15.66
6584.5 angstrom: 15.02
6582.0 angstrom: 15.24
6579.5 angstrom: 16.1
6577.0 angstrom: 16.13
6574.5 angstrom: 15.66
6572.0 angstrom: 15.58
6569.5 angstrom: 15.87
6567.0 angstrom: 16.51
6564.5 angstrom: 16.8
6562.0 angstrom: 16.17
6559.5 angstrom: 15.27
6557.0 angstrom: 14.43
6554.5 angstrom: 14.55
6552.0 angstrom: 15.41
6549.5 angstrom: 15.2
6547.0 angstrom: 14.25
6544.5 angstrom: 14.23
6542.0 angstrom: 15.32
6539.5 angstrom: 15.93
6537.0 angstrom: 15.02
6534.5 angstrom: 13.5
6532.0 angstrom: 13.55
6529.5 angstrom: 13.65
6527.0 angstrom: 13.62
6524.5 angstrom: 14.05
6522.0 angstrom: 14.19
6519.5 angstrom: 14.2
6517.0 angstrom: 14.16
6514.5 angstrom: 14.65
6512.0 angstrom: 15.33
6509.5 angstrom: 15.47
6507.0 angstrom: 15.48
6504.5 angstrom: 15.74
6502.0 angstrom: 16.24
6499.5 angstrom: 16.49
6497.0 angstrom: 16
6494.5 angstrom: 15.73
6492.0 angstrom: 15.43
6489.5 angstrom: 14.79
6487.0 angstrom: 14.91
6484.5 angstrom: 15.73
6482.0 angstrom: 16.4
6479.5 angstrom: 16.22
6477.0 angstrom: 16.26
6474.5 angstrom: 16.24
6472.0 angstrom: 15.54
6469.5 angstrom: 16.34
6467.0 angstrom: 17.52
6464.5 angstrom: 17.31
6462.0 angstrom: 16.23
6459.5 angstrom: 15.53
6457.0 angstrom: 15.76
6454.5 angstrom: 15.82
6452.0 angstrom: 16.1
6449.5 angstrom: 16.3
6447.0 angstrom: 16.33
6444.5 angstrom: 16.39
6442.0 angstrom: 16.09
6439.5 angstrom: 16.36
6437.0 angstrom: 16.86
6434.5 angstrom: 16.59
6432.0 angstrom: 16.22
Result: 0.08 mag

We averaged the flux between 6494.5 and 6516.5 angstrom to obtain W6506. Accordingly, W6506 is 15.6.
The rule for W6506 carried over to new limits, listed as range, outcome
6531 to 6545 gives 14.6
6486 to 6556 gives 14.9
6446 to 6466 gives 16.2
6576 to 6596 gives 15.3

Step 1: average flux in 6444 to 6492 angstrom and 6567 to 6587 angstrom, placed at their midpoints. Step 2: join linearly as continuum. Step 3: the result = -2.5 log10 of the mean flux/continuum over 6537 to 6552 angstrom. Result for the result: 0.06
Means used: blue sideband 16.1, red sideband 15.7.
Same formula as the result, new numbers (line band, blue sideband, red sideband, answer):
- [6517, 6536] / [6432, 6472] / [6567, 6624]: 0.13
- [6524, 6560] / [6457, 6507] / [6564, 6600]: 0.08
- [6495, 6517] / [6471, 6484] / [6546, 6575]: 0.02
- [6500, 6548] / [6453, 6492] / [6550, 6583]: 0.08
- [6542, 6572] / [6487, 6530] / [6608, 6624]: -0.05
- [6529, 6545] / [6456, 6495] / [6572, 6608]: 0.08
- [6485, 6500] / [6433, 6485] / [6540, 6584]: 0.03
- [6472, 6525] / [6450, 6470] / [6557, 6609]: 0.04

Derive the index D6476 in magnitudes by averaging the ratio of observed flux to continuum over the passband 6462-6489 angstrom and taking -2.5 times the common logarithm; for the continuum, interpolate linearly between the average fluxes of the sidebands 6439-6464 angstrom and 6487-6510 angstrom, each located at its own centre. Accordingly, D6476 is -0.02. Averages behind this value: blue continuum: 16.1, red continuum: 15.7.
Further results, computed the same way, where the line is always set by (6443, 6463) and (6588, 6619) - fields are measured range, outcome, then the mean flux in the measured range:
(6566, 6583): -0.062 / 15.9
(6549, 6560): 0.016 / 14.9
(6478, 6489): 0.002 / 15.8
